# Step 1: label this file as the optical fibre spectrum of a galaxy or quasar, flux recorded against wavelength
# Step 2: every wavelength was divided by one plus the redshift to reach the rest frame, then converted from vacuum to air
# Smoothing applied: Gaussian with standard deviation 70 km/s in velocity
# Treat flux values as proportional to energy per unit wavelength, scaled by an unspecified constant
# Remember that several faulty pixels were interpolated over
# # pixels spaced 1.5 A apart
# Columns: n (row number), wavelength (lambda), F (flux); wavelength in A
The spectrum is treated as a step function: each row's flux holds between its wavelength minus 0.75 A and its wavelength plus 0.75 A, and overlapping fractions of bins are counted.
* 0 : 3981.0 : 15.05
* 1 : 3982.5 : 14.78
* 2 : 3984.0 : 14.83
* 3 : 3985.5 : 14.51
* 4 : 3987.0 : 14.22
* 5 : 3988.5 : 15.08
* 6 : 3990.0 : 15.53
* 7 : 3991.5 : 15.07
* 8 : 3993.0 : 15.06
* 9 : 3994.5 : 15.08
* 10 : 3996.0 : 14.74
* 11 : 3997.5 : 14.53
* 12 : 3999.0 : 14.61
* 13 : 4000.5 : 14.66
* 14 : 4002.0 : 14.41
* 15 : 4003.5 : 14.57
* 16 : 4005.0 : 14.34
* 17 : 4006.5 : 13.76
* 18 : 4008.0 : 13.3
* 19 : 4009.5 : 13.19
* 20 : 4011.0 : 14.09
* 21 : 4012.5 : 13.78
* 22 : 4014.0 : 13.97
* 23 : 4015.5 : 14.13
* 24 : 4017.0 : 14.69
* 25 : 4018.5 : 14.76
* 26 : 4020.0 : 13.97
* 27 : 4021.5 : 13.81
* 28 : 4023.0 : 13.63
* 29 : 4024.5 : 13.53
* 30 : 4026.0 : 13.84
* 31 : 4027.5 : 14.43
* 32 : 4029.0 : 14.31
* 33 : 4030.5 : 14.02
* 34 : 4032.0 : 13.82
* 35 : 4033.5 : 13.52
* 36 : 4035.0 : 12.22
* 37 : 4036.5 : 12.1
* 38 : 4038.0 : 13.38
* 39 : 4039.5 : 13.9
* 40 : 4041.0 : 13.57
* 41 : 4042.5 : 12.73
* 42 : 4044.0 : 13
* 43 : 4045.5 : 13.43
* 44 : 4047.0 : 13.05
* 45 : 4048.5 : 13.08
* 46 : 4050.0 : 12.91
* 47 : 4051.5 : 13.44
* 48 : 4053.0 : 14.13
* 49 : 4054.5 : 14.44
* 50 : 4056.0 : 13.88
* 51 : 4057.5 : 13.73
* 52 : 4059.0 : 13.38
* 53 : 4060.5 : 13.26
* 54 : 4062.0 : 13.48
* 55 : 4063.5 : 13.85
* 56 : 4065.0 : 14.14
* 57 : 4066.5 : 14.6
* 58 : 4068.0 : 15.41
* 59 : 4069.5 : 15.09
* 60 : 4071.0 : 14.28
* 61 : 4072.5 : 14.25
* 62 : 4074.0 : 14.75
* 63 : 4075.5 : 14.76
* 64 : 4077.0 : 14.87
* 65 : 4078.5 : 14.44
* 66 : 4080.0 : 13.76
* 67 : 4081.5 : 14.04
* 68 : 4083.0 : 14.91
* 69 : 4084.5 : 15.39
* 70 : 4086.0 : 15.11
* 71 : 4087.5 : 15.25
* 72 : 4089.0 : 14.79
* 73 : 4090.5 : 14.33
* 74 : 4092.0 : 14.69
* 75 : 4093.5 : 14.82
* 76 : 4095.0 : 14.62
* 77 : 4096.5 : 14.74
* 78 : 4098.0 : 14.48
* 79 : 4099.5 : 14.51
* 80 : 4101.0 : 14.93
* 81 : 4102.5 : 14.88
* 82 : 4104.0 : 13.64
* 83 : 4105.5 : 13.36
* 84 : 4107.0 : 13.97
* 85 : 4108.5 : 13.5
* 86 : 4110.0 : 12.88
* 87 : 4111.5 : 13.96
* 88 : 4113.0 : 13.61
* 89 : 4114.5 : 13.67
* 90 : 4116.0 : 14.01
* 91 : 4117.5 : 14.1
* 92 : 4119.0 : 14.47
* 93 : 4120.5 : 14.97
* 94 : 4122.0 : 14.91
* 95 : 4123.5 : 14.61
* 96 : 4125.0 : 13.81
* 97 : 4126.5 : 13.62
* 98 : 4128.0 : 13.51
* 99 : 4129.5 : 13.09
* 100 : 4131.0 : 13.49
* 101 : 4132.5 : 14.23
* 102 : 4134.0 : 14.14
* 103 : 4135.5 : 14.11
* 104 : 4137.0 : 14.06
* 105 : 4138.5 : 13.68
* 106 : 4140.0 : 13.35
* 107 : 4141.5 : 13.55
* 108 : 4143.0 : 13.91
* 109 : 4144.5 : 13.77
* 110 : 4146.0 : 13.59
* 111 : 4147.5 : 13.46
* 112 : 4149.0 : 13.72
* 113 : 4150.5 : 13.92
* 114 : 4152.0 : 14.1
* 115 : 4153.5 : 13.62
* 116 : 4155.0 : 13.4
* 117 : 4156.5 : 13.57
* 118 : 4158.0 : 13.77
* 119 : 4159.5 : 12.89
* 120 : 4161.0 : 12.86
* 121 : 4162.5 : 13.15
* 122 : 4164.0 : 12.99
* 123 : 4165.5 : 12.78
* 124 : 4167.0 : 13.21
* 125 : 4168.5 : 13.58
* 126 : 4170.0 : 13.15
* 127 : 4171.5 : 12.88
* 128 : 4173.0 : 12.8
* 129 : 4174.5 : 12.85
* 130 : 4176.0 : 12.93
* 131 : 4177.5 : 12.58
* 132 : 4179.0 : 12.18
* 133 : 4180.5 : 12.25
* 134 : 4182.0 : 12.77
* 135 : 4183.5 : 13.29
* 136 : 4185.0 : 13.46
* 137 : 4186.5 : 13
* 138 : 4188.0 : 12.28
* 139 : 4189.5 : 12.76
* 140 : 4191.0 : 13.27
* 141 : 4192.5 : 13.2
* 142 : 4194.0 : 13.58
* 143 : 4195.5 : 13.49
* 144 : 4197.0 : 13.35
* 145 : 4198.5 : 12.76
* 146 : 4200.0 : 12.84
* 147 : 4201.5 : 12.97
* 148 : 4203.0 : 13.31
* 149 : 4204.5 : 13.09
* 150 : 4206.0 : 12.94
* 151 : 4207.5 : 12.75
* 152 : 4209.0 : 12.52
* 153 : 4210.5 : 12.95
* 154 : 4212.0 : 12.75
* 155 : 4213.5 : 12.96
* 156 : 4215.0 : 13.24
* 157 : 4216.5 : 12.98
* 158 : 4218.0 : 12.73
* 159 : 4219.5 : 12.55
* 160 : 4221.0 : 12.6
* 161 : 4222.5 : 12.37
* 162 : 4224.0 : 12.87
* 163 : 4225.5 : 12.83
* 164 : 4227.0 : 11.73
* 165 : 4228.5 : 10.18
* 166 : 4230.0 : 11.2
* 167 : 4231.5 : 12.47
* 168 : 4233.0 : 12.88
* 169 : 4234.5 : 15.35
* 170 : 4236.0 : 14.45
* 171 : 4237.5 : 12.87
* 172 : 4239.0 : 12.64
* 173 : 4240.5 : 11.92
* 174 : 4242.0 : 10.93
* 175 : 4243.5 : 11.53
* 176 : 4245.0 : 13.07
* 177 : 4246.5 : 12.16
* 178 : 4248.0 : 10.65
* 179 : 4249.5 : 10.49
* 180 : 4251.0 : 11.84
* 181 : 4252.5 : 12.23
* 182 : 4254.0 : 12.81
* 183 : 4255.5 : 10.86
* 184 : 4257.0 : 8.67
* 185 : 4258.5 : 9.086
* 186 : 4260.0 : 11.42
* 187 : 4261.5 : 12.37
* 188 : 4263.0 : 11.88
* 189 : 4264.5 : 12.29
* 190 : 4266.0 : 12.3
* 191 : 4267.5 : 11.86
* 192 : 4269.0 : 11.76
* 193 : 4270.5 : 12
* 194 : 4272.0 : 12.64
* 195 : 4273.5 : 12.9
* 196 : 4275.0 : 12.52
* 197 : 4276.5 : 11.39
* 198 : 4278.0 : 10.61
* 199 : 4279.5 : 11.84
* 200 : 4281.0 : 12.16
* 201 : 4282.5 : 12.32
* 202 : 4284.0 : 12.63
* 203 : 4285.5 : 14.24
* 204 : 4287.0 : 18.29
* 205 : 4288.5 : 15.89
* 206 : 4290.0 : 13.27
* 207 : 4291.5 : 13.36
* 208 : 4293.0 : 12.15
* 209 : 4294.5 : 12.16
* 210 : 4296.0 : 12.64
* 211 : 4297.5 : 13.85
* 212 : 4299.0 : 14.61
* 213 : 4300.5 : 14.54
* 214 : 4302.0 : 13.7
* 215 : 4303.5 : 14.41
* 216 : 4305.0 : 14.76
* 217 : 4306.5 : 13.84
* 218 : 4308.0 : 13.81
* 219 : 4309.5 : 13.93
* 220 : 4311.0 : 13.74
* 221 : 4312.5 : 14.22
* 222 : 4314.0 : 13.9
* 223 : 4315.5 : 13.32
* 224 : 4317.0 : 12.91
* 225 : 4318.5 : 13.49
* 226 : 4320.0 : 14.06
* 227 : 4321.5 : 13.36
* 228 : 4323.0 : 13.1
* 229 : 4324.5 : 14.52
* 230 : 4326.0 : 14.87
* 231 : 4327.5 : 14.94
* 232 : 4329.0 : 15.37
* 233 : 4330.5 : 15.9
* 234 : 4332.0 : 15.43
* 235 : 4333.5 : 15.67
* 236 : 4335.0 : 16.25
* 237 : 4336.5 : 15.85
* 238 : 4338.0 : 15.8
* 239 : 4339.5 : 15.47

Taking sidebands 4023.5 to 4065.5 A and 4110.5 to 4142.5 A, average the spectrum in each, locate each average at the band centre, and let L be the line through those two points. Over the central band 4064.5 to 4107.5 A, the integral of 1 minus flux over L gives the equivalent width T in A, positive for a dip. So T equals -2.7 A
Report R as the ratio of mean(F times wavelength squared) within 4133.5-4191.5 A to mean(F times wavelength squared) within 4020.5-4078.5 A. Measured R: 1.0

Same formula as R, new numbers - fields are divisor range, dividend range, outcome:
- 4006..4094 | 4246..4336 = 1.06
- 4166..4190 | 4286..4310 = 1.16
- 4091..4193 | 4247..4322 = 1.01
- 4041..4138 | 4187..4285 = 0.94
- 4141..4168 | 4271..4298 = 1.03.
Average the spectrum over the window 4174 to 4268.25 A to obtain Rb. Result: 12.4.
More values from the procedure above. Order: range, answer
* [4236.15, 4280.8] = 11.8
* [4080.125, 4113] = 14.4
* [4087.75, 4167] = 13.9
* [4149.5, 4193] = 13.1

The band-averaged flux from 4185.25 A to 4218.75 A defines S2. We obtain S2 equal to 13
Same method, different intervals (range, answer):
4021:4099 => 14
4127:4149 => 13.7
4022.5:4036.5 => 13.6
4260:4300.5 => 12.8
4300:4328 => 14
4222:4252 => 12.2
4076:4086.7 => 14.6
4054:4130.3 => 14.3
